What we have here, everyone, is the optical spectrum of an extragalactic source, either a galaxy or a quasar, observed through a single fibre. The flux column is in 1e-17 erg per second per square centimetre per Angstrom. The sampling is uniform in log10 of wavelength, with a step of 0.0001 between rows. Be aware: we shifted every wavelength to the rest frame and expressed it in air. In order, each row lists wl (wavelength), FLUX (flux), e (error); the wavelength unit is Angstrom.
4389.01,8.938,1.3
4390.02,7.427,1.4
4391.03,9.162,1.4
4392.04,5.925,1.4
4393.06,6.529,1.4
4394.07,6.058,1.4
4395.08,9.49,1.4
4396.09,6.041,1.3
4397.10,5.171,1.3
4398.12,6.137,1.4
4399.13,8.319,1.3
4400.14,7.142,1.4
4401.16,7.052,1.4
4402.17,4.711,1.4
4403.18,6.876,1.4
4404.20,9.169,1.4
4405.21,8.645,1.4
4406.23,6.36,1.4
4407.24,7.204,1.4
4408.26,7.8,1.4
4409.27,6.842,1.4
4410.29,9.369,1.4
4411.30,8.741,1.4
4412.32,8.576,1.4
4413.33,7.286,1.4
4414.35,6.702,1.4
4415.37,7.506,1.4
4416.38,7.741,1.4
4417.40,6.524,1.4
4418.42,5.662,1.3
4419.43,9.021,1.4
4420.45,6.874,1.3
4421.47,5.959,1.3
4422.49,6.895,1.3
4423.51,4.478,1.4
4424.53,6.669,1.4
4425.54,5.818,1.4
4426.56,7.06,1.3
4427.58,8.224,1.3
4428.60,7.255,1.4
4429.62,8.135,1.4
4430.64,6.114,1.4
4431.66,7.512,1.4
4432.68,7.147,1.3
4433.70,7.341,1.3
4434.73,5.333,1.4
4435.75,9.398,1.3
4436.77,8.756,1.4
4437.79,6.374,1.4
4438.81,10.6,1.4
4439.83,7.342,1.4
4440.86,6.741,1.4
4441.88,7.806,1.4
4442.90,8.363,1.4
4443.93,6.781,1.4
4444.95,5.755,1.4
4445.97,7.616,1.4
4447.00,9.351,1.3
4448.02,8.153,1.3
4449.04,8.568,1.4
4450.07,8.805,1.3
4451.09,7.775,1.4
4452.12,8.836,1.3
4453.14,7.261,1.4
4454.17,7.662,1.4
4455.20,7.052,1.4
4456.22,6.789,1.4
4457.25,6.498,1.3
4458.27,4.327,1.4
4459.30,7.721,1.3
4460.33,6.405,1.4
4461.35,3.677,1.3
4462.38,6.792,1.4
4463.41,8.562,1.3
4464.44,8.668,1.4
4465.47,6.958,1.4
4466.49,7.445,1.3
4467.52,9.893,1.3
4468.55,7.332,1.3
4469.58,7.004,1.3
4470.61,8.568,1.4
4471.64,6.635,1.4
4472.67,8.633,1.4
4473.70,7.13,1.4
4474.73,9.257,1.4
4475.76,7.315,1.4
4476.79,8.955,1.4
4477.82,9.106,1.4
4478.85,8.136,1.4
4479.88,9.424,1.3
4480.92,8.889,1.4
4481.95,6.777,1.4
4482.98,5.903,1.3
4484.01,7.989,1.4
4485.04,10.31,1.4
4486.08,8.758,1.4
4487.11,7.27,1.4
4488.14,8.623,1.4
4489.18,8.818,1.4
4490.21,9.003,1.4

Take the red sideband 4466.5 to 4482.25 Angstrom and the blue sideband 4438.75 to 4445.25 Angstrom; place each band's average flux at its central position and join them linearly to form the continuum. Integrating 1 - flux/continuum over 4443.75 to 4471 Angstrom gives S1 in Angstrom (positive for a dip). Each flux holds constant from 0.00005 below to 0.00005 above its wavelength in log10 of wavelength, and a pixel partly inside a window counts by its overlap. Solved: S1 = 1.4 Angstrom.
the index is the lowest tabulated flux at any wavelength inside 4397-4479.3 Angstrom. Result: 3.677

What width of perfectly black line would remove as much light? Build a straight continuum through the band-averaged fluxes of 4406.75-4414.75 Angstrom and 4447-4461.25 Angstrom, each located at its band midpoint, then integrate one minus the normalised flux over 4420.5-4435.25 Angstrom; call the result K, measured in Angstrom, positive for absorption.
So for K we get 1.8 Angstrom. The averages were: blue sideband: 7.83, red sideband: 7.34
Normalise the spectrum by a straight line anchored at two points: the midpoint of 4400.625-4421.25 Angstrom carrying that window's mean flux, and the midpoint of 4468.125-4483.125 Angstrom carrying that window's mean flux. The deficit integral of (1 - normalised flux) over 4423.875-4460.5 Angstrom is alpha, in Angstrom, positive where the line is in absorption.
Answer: 1.3 Angstrom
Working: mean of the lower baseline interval 7.41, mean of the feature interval 7.42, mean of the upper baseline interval 7.99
